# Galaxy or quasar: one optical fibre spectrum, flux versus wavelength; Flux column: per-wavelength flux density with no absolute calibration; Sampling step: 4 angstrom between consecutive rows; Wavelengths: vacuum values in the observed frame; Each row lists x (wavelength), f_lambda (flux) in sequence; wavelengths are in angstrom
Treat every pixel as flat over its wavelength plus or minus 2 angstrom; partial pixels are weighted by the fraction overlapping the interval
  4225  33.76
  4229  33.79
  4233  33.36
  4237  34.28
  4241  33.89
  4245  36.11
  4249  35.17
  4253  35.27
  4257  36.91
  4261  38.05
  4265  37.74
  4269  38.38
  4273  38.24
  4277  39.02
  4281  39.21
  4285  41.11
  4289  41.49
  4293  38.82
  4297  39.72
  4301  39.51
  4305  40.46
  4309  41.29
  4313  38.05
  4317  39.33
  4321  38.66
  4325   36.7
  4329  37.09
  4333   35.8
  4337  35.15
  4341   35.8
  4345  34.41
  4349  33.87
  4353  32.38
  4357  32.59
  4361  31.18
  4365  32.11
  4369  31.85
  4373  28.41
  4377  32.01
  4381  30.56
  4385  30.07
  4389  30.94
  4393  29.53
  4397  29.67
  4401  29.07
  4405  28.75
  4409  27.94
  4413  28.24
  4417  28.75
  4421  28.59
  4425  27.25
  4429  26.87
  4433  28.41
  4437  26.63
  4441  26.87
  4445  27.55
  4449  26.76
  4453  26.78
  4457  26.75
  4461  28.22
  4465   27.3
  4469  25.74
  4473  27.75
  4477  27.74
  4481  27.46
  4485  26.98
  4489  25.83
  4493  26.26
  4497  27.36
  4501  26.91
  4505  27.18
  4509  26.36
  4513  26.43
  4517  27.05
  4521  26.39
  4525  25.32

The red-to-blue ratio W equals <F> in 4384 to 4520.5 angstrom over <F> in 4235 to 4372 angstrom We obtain 0.75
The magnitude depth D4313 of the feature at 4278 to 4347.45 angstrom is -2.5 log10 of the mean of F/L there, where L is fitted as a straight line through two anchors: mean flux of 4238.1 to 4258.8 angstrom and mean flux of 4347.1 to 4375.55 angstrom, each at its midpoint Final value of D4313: -0.15 mag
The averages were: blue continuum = 35.4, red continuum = 31.8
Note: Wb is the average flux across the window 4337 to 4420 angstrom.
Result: 31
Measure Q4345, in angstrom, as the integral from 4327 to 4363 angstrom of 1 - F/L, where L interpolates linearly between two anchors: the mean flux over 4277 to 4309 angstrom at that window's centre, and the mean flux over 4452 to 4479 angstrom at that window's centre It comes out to 1.9 angstrom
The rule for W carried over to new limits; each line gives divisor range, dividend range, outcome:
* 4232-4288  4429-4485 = 0.73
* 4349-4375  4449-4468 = 0.86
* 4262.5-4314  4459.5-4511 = 0.68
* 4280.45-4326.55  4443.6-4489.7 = 0.68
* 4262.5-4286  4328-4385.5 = 0.85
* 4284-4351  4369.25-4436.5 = 0.76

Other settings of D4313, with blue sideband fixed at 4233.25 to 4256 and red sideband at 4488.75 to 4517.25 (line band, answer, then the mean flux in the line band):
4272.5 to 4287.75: -0.17 mag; 39.6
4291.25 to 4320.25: -0.20 mag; 39.6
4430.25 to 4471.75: 0.05 mag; 27.1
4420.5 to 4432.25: 0.06 mag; 27.5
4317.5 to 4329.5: -0.17 mag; 37.8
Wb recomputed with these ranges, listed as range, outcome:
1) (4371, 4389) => 30.3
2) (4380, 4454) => 28.4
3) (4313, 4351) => 36.4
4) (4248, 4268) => 36.8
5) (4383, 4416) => 29.3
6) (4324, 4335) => 36.5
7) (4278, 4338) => 38.9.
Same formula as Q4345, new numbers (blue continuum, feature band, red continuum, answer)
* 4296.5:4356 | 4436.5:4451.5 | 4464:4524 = 1.5 angstrom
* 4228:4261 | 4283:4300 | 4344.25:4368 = -3.1 angstrom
